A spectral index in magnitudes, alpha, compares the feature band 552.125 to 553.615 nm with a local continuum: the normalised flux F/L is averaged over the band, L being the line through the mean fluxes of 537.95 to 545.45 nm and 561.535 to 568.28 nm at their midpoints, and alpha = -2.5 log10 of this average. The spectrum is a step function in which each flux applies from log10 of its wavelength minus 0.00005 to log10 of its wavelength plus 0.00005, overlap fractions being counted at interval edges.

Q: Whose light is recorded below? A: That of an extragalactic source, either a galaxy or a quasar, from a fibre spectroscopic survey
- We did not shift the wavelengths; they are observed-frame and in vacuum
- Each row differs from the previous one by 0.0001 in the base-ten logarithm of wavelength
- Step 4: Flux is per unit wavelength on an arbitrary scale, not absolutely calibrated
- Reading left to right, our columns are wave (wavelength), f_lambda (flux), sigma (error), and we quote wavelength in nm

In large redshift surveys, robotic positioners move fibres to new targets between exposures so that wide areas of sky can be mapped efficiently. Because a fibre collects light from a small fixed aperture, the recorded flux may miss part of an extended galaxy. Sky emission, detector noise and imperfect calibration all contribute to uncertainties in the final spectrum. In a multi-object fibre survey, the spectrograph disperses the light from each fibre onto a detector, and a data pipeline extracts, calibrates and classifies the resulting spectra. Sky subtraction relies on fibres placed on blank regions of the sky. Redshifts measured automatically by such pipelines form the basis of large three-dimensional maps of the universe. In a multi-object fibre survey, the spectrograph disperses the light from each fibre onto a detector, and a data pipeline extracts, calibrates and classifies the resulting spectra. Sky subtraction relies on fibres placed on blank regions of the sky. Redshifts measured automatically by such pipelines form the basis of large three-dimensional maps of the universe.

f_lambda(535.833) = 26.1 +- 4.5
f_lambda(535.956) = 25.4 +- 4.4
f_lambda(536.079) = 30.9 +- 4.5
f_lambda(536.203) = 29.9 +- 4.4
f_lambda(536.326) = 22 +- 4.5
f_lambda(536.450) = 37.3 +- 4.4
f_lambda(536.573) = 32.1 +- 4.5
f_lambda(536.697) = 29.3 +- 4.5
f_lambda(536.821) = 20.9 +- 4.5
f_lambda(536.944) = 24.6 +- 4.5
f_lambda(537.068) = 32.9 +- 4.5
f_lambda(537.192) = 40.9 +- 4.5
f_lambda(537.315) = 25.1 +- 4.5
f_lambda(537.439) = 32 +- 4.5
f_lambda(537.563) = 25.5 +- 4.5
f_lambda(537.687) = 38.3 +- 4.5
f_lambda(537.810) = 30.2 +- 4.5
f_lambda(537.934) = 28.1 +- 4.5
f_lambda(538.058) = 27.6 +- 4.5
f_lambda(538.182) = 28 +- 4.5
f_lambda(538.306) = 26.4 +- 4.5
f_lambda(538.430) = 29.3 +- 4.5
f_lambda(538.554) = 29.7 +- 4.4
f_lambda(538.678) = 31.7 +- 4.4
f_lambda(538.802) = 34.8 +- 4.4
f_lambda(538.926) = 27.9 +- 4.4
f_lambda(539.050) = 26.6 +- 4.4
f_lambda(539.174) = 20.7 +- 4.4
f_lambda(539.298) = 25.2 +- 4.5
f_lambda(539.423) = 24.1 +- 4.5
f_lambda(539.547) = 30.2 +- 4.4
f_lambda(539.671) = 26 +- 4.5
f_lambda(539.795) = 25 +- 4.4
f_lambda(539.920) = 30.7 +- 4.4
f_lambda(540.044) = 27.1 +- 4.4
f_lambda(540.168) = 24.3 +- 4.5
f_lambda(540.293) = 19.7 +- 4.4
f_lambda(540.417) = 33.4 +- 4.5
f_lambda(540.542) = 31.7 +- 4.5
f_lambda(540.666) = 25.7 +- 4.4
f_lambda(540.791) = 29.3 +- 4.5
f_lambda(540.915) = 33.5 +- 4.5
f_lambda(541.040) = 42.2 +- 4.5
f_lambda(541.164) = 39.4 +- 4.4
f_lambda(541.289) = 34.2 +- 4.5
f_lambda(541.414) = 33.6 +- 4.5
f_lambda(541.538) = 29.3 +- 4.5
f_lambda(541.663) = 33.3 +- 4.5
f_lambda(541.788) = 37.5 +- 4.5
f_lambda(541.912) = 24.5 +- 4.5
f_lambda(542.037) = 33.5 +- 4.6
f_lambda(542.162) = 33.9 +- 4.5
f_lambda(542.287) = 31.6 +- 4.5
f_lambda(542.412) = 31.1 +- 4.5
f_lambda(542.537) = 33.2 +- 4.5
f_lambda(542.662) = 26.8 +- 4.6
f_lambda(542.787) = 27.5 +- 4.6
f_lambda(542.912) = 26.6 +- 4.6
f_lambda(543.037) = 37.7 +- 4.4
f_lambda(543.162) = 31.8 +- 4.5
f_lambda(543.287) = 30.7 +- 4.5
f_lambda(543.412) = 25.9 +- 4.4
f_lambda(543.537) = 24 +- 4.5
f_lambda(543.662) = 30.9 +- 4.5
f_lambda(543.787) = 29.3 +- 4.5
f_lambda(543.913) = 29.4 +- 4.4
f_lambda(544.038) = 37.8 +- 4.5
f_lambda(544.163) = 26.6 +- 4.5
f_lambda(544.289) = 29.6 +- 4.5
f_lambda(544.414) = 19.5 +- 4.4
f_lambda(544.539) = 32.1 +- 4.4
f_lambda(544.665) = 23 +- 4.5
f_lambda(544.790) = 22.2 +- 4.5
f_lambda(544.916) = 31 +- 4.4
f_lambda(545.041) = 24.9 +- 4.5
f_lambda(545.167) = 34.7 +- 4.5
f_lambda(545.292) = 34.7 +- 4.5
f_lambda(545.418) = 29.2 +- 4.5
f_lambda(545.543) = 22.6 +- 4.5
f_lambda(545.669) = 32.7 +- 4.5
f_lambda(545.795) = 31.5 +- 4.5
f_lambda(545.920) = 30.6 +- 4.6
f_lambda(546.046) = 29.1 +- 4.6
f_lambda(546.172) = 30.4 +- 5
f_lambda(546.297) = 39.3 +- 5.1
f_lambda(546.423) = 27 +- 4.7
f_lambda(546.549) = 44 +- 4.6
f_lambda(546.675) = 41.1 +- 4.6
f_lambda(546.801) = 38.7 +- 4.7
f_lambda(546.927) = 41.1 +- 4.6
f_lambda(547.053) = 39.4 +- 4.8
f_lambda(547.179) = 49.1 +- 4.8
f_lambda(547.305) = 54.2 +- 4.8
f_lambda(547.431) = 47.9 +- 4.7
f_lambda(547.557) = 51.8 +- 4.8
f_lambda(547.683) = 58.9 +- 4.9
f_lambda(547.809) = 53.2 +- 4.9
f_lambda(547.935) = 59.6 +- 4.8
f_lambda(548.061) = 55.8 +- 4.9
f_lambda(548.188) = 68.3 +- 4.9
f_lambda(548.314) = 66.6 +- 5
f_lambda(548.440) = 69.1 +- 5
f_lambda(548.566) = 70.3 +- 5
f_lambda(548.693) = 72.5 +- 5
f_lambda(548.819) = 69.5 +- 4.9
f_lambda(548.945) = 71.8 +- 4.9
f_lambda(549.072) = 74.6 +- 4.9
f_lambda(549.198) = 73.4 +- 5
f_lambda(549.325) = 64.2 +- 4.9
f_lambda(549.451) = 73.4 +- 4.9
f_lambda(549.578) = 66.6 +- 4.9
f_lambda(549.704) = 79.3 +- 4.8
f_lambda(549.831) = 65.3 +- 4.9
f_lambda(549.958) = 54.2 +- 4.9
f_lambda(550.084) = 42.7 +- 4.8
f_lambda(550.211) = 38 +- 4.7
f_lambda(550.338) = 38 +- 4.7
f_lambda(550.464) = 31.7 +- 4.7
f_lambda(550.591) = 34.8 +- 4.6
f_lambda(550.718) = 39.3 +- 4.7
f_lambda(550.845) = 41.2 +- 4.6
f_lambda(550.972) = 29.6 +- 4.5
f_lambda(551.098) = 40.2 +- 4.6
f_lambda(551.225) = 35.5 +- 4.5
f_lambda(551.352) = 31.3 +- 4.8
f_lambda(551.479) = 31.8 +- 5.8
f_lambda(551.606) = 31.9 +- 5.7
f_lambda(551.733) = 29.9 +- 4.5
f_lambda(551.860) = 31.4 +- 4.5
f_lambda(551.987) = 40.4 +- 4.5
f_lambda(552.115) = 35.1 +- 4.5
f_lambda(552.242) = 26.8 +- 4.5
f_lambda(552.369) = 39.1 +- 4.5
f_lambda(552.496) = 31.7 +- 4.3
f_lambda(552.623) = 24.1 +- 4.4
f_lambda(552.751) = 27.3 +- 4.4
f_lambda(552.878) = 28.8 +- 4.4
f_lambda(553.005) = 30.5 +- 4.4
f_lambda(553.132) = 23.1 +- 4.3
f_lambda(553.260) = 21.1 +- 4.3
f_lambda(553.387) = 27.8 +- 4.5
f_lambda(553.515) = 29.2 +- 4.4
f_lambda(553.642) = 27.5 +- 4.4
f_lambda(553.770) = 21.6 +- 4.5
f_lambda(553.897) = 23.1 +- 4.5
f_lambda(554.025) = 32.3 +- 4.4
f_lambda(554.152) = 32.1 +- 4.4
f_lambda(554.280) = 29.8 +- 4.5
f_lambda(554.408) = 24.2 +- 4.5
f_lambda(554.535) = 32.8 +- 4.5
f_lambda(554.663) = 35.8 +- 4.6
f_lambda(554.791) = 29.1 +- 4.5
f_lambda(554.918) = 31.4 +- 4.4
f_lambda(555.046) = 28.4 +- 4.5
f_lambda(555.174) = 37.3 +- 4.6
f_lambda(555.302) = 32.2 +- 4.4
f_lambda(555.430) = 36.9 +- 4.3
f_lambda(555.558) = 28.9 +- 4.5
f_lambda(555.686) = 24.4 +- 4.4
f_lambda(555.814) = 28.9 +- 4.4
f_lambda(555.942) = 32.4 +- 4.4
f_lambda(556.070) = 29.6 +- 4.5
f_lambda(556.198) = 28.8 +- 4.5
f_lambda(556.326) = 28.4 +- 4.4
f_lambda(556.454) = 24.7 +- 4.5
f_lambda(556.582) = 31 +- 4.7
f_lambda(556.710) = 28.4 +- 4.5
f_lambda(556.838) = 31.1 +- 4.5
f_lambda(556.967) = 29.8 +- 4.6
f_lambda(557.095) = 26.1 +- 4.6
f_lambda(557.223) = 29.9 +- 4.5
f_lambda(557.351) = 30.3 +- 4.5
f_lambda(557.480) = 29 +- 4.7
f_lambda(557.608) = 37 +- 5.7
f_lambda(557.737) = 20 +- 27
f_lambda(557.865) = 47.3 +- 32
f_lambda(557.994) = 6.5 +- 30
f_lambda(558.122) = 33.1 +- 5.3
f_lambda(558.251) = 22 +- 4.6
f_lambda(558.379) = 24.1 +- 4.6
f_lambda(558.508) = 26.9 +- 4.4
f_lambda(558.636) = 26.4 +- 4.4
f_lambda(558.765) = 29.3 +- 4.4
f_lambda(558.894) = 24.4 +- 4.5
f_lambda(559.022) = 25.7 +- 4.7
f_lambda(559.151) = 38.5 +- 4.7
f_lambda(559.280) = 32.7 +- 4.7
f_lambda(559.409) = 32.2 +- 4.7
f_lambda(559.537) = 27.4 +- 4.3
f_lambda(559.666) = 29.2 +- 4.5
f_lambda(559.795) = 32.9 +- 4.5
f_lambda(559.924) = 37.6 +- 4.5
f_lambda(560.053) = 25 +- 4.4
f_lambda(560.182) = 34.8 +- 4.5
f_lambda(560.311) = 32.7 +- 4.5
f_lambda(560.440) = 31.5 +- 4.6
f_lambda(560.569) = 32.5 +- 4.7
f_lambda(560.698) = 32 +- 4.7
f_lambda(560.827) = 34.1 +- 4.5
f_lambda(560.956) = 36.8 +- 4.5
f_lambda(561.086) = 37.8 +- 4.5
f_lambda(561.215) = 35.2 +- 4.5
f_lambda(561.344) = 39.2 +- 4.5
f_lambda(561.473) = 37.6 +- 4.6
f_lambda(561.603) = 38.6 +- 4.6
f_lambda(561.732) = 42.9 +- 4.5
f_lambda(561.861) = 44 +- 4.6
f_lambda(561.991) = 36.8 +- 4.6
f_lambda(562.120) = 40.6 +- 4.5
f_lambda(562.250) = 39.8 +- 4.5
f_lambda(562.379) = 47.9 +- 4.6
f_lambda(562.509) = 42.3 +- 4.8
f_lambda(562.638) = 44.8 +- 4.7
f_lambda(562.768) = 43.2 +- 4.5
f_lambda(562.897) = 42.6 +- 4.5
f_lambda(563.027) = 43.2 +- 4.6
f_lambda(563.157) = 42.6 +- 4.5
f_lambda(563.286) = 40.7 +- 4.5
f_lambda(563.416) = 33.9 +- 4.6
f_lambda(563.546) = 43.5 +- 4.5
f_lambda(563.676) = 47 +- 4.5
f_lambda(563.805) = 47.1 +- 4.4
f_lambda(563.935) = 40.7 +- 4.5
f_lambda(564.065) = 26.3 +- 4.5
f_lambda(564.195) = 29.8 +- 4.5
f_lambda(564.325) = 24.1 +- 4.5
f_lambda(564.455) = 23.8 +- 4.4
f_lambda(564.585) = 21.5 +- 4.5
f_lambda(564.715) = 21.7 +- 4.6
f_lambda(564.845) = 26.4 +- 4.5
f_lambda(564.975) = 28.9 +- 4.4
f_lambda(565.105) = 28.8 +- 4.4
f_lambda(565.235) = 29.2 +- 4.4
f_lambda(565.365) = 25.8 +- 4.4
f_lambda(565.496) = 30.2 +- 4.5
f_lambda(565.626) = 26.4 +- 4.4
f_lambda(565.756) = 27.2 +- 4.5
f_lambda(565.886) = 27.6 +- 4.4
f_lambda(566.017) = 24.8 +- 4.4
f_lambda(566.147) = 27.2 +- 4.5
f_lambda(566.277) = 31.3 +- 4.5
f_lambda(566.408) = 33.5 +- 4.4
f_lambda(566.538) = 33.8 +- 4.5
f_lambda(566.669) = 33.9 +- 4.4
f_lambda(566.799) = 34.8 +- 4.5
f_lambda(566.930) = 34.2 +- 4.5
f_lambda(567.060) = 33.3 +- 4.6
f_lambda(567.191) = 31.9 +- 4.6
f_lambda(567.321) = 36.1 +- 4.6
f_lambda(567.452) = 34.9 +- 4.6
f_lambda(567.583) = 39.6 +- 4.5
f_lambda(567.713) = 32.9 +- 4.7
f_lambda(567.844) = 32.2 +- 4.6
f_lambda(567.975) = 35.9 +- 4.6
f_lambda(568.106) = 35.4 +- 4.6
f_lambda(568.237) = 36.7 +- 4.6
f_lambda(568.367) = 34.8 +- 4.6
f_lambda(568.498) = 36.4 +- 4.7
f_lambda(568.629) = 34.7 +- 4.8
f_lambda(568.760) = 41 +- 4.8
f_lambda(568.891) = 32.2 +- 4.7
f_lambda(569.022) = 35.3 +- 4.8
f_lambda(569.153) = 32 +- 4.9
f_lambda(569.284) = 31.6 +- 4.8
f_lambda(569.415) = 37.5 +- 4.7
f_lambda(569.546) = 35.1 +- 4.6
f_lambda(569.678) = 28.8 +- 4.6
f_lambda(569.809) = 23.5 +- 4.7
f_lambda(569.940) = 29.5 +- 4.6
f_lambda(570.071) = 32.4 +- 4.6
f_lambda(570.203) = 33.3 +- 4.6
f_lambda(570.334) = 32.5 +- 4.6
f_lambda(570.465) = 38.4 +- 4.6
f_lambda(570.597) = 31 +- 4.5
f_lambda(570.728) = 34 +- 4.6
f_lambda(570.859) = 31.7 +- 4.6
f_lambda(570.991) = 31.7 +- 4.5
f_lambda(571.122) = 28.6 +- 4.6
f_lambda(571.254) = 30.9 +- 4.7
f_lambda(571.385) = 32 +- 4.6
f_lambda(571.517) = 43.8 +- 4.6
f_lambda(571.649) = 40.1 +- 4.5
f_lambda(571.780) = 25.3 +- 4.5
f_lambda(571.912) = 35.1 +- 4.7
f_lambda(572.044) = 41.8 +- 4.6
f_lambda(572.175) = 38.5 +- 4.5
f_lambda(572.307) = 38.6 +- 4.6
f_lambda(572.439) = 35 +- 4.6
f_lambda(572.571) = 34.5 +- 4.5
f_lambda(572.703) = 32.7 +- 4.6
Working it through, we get 0.13 mag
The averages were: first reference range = 29.5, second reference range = 34.6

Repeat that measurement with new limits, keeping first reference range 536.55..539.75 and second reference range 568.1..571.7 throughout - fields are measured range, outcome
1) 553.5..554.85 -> 0.09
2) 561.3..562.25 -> -0.23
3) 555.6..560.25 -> 0.10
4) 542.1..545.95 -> 0.01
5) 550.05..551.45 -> -0.18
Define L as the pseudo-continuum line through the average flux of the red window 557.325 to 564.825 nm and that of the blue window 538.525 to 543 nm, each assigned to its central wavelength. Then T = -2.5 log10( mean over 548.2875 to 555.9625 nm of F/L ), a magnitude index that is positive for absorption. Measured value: -0.24 mag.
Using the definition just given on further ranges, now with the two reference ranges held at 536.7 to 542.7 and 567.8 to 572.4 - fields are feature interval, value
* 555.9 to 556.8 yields 0.110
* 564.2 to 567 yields 0.179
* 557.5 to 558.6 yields 0.190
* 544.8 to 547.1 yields -0.083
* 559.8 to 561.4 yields -0.041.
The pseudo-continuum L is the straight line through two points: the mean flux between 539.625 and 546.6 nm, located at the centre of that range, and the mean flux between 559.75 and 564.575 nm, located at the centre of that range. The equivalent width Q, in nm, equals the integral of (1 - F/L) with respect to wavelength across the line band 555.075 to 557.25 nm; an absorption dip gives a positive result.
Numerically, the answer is 0.32 nm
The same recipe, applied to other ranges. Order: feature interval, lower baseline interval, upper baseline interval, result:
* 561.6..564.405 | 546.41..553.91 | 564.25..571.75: -0.35 nm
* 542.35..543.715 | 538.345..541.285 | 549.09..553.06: 0.13 nm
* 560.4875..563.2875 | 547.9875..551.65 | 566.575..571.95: 0.11 nm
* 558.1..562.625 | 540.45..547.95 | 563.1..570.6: -0.13 nm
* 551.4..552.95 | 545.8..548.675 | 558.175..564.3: 0.44 nm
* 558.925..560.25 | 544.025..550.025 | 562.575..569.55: 0.24 nm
